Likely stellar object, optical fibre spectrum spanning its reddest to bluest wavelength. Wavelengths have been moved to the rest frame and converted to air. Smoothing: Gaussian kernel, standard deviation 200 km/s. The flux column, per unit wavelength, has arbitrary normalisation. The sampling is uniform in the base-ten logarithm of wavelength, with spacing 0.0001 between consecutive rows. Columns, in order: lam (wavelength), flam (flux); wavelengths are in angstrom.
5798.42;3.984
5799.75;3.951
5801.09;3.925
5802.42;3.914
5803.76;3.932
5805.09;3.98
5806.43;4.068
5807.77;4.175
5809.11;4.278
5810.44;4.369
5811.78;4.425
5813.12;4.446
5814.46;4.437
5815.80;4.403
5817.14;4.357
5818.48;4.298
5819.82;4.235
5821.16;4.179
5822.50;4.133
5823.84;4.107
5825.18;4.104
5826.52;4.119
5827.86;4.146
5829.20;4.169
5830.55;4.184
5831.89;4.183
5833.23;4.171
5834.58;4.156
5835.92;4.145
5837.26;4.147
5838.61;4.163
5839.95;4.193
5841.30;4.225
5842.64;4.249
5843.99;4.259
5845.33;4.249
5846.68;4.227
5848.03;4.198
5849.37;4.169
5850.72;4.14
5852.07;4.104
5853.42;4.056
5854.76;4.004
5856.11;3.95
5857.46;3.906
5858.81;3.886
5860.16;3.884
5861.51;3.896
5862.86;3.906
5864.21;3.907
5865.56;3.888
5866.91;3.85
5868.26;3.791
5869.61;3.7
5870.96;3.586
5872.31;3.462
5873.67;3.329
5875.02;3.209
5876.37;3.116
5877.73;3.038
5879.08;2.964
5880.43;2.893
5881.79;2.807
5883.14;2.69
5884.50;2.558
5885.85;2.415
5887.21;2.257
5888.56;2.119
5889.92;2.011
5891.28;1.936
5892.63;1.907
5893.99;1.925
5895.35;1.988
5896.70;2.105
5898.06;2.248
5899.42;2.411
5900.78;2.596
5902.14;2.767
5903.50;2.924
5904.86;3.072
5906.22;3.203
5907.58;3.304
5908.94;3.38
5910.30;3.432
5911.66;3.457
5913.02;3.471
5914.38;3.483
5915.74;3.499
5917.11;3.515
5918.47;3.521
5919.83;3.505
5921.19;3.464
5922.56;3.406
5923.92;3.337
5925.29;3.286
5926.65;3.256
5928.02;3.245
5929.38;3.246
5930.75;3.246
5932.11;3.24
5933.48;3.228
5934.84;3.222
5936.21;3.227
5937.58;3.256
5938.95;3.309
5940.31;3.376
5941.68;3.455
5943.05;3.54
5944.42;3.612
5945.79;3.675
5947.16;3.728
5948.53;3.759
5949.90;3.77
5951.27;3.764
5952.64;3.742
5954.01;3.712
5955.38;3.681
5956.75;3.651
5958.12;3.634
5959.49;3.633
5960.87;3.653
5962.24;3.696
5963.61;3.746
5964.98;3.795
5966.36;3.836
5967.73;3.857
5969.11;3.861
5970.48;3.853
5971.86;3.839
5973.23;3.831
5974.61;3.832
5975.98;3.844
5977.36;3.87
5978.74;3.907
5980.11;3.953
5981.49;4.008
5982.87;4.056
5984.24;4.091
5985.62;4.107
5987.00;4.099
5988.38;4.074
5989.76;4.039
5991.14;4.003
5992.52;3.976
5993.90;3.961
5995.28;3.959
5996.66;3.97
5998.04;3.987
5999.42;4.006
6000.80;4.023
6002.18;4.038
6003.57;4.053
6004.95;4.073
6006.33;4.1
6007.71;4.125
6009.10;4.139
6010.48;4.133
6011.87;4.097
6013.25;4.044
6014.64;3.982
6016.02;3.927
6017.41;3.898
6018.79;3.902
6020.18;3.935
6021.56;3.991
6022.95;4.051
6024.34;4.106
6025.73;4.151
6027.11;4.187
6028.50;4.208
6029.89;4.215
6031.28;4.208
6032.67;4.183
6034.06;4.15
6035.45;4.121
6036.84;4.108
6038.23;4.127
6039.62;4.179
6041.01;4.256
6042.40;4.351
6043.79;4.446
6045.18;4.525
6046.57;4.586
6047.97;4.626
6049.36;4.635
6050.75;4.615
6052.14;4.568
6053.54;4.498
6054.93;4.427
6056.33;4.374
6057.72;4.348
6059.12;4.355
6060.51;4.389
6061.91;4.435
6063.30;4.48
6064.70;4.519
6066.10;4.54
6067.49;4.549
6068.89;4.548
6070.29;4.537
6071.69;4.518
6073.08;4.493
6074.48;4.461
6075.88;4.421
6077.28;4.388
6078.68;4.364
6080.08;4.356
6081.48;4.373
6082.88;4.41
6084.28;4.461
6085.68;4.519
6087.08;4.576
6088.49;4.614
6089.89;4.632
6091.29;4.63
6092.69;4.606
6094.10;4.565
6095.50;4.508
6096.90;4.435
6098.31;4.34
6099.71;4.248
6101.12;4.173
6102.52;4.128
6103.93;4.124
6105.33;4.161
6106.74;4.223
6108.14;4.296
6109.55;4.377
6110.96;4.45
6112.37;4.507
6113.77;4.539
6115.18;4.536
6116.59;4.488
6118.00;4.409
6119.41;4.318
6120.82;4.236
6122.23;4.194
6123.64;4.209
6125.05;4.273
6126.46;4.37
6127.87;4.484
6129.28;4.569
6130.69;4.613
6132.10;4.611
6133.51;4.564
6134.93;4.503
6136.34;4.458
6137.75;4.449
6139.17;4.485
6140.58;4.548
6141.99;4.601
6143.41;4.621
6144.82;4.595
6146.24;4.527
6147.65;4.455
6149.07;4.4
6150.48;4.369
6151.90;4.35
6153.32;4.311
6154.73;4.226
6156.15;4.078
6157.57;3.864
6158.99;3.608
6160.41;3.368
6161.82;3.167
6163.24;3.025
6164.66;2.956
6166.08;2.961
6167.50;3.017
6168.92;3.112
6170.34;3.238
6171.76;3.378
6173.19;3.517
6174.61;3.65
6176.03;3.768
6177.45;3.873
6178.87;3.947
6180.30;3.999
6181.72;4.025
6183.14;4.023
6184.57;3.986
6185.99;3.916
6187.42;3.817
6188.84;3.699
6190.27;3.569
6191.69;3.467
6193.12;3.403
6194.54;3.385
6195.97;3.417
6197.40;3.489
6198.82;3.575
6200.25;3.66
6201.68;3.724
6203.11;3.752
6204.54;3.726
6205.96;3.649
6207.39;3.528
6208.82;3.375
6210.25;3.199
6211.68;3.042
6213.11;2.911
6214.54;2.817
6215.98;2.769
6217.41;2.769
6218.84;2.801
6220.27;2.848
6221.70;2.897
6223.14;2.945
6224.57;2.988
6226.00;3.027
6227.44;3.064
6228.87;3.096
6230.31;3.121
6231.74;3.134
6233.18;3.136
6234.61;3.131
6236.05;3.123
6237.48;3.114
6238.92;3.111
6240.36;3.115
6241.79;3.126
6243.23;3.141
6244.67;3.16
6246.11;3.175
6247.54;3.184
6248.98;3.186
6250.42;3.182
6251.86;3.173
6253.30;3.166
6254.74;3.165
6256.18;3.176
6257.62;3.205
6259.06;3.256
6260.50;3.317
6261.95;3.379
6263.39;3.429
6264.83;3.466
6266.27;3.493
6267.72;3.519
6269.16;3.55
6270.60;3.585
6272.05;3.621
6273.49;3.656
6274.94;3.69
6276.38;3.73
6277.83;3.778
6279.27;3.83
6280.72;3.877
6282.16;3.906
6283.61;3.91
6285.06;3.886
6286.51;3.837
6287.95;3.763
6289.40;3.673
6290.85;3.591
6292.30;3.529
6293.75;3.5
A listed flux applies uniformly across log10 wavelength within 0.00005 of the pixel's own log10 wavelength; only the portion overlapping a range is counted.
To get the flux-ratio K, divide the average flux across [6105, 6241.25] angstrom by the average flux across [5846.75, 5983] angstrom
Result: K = 1.1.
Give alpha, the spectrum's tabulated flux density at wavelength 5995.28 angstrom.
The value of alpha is 3.959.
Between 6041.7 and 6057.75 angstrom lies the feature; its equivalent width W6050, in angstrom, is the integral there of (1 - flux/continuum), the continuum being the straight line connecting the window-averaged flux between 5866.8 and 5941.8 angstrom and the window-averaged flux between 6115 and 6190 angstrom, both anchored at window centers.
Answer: -3.9 angstrom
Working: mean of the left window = 3.03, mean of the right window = 4.04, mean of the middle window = 4.51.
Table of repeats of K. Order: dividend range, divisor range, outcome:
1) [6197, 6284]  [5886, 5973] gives 1.02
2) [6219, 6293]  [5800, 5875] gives 0.82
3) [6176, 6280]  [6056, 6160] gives 0.76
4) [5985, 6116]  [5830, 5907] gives 1.26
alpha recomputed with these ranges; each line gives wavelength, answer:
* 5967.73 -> 3.857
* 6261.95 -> 3.379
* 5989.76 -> 4.039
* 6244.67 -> 3.16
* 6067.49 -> 4.549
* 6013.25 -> 4.044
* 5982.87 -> 4.056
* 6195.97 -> 3.417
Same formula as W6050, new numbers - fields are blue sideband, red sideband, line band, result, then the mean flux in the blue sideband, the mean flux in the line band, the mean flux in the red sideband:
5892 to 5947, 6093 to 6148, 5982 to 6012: -3.45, 3.14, 4.05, 4.42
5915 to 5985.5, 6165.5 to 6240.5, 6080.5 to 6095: -4.42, 3.62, 4.53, 3.36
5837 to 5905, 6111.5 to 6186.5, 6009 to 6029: -1.74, 3.31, 4.05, 4.08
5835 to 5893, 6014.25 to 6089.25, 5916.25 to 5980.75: 5.12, 3.53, 3.59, 4.34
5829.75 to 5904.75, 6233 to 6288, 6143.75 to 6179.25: -3.60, 3.4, 3.76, 3.42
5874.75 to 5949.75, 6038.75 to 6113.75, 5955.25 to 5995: -3.38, 3.04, 3.88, 4.44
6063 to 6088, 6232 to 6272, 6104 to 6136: -1.82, 4.47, 4.4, 3.26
